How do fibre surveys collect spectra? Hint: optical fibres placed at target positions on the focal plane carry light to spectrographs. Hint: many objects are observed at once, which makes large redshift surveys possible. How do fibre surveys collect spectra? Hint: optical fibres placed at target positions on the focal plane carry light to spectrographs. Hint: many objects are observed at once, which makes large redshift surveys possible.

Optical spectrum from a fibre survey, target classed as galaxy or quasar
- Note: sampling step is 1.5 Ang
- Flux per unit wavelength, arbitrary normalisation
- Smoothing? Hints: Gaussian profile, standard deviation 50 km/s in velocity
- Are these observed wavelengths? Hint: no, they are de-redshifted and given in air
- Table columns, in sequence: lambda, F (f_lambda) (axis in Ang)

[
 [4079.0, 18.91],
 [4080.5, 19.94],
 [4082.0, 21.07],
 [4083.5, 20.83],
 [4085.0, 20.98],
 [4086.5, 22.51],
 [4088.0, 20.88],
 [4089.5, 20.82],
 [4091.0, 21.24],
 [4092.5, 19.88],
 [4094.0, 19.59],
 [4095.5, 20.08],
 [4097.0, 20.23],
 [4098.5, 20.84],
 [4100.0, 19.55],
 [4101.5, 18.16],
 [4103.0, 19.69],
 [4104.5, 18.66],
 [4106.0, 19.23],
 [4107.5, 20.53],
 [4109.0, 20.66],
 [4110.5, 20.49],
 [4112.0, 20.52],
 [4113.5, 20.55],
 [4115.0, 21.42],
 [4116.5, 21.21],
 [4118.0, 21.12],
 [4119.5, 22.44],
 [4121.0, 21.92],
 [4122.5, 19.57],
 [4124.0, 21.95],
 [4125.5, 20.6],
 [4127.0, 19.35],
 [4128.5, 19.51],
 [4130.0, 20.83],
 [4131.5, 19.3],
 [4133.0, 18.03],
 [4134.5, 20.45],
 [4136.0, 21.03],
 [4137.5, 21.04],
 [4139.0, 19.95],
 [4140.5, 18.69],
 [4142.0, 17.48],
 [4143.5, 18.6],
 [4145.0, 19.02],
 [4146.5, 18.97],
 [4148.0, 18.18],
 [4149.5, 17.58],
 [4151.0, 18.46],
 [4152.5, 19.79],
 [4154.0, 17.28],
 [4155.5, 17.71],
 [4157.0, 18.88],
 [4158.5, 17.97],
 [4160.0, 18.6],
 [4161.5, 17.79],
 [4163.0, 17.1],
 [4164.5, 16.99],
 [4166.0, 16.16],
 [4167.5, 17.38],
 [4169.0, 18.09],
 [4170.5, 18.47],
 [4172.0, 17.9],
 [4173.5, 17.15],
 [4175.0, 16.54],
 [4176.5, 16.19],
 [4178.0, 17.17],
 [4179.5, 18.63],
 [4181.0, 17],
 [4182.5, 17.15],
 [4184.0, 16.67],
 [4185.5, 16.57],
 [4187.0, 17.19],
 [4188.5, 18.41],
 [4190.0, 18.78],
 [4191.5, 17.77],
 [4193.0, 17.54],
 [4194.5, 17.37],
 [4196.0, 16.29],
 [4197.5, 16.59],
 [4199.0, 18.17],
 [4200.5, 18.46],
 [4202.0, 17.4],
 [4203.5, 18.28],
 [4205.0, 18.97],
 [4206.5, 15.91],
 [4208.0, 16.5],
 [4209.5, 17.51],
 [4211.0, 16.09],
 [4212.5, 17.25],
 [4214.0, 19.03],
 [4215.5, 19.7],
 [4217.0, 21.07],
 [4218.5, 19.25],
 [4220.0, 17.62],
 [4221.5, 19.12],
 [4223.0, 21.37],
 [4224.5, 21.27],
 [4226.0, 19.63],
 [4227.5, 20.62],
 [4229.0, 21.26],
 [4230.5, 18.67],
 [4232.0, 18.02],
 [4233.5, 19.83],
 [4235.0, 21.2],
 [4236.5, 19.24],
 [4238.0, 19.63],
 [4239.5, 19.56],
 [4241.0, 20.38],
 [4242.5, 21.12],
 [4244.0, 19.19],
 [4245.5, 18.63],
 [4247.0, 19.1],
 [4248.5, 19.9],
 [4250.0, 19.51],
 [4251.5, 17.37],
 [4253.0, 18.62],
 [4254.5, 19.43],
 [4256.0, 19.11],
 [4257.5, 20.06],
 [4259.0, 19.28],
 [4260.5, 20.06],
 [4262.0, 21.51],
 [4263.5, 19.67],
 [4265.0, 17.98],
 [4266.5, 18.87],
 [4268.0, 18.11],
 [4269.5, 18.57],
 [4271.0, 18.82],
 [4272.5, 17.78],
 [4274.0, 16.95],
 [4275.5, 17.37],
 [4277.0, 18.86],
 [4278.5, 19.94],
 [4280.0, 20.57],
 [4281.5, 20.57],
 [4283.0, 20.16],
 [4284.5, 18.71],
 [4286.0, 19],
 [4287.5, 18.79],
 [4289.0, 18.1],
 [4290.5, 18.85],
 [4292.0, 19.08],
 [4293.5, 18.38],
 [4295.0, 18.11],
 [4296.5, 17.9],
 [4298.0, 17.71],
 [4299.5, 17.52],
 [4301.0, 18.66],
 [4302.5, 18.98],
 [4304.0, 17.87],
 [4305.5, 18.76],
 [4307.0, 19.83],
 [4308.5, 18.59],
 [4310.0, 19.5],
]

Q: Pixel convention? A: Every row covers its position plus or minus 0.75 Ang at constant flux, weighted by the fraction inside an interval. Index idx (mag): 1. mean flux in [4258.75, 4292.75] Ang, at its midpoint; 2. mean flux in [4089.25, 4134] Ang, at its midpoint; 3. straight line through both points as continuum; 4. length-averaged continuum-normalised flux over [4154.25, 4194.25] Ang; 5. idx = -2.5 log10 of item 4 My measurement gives 0.13 mag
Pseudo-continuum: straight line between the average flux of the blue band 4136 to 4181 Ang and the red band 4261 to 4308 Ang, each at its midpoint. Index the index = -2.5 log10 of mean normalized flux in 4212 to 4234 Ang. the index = -0.066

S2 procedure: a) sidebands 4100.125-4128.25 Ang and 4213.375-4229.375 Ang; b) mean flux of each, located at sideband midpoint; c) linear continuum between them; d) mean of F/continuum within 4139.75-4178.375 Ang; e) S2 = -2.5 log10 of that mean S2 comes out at 0.14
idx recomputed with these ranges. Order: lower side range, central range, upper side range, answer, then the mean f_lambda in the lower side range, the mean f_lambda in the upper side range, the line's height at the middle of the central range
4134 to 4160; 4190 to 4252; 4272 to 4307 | 0.00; 18.9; 18.7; 18.8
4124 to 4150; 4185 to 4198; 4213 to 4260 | 0.12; 19.4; 19.6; 19.5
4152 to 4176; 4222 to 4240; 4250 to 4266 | -0.07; 17.7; 19.3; 18.8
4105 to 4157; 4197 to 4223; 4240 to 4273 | 0.07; 19.8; 19.2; 19.4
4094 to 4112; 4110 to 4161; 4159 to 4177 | -0.06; 19.8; 17.4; 18.6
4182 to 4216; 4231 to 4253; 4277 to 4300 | -0.07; 17.5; 18.9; 18.2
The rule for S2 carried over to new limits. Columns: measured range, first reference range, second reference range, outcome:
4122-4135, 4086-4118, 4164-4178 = -0.046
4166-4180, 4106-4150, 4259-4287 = 0.136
